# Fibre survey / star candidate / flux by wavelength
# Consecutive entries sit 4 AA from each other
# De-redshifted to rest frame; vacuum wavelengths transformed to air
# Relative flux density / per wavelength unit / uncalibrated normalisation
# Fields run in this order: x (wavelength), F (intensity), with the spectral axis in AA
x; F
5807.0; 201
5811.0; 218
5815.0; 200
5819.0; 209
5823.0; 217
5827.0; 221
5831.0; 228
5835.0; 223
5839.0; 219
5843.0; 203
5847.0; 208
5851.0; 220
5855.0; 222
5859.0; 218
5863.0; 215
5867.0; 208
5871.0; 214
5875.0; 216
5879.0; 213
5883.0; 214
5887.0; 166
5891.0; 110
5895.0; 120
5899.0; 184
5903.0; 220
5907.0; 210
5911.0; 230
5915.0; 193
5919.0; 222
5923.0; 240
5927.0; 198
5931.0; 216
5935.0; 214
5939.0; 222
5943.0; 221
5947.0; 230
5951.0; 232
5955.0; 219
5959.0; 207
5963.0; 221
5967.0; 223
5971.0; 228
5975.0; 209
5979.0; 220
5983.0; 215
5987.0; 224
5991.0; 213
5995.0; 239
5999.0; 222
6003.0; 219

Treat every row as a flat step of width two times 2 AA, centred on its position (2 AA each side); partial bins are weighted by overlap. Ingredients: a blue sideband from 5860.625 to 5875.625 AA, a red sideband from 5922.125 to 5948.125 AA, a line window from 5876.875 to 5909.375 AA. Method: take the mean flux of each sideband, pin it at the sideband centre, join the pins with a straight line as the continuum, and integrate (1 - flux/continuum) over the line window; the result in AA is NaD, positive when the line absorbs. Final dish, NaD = 5.3 AA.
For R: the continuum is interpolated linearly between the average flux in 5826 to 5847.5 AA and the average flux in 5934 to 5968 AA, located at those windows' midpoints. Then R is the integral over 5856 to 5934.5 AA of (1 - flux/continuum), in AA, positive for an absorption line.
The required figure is 6.6 AA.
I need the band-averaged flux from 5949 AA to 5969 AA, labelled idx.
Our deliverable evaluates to 220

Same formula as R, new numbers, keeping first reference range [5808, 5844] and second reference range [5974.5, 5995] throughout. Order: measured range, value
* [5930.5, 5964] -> -0.4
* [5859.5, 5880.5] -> 0.3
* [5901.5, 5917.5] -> 0.3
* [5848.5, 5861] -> -0.2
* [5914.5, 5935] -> 0.2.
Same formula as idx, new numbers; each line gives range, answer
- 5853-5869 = 216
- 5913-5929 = 213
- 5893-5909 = 184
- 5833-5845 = 215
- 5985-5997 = 225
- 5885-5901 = 145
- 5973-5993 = 216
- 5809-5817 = 209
